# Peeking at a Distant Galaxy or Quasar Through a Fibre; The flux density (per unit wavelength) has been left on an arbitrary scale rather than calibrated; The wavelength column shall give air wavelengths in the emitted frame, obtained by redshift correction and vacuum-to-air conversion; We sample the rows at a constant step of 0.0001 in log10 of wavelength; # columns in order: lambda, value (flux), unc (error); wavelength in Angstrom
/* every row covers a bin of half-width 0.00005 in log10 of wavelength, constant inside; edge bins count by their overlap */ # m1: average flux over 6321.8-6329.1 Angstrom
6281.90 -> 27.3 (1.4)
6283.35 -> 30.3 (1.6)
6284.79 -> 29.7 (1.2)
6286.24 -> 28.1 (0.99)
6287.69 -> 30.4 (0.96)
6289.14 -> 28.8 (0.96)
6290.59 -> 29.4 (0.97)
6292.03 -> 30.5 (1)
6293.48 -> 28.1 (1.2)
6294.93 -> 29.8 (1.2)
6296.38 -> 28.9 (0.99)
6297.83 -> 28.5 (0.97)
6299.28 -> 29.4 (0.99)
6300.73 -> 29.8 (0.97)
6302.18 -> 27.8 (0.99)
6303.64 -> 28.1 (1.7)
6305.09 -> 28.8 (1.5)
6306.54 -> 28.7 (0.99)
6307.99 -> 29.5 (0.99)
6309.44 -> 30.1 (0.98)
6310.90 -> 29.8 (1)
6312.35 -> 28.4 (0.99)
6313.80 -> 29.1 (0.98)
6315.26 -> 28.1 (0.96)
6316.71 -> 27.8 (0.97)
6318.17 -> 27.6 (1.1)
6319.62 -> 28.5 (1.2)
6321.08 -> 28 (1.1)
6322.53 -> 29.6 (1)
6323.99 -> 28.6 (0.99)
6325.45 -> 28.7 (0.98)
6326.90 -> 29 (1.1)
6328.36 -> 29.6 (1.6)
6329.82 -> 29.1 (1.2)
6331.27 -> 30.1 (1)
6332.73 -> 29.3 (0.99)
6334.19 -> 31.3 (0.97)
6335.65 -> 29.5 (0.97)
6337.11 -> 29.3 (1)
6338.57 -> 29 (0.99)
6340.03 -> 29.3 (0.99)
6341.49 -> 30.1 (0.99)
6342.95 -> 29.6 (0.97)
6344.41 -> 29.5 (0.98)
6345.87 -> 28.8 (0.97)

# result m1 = 29.1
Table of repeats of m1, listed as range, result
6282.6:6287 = 29.4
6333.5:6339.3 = 29.7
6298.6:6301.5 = 29.6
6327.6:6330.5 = 29.3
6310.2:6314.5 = 29.1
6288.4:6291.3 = 29.1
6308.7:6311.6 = 29.9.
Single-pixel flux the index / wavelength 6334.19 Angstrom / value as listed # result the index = 31.3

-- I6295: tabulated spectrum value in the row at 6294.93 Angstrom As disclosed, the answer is 29.8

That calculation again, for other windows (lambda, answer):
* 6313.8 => 29.1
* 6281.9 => 27.3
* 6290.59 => 29.4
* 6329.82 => 29.1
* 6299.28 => 29.4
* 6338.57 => 29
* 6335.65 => 29.5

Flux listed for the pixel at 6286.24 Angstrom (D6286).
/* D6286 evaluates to 28.1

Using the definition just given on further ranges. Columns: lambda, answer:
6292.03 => 30.5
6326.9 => 29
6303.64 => 28.1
